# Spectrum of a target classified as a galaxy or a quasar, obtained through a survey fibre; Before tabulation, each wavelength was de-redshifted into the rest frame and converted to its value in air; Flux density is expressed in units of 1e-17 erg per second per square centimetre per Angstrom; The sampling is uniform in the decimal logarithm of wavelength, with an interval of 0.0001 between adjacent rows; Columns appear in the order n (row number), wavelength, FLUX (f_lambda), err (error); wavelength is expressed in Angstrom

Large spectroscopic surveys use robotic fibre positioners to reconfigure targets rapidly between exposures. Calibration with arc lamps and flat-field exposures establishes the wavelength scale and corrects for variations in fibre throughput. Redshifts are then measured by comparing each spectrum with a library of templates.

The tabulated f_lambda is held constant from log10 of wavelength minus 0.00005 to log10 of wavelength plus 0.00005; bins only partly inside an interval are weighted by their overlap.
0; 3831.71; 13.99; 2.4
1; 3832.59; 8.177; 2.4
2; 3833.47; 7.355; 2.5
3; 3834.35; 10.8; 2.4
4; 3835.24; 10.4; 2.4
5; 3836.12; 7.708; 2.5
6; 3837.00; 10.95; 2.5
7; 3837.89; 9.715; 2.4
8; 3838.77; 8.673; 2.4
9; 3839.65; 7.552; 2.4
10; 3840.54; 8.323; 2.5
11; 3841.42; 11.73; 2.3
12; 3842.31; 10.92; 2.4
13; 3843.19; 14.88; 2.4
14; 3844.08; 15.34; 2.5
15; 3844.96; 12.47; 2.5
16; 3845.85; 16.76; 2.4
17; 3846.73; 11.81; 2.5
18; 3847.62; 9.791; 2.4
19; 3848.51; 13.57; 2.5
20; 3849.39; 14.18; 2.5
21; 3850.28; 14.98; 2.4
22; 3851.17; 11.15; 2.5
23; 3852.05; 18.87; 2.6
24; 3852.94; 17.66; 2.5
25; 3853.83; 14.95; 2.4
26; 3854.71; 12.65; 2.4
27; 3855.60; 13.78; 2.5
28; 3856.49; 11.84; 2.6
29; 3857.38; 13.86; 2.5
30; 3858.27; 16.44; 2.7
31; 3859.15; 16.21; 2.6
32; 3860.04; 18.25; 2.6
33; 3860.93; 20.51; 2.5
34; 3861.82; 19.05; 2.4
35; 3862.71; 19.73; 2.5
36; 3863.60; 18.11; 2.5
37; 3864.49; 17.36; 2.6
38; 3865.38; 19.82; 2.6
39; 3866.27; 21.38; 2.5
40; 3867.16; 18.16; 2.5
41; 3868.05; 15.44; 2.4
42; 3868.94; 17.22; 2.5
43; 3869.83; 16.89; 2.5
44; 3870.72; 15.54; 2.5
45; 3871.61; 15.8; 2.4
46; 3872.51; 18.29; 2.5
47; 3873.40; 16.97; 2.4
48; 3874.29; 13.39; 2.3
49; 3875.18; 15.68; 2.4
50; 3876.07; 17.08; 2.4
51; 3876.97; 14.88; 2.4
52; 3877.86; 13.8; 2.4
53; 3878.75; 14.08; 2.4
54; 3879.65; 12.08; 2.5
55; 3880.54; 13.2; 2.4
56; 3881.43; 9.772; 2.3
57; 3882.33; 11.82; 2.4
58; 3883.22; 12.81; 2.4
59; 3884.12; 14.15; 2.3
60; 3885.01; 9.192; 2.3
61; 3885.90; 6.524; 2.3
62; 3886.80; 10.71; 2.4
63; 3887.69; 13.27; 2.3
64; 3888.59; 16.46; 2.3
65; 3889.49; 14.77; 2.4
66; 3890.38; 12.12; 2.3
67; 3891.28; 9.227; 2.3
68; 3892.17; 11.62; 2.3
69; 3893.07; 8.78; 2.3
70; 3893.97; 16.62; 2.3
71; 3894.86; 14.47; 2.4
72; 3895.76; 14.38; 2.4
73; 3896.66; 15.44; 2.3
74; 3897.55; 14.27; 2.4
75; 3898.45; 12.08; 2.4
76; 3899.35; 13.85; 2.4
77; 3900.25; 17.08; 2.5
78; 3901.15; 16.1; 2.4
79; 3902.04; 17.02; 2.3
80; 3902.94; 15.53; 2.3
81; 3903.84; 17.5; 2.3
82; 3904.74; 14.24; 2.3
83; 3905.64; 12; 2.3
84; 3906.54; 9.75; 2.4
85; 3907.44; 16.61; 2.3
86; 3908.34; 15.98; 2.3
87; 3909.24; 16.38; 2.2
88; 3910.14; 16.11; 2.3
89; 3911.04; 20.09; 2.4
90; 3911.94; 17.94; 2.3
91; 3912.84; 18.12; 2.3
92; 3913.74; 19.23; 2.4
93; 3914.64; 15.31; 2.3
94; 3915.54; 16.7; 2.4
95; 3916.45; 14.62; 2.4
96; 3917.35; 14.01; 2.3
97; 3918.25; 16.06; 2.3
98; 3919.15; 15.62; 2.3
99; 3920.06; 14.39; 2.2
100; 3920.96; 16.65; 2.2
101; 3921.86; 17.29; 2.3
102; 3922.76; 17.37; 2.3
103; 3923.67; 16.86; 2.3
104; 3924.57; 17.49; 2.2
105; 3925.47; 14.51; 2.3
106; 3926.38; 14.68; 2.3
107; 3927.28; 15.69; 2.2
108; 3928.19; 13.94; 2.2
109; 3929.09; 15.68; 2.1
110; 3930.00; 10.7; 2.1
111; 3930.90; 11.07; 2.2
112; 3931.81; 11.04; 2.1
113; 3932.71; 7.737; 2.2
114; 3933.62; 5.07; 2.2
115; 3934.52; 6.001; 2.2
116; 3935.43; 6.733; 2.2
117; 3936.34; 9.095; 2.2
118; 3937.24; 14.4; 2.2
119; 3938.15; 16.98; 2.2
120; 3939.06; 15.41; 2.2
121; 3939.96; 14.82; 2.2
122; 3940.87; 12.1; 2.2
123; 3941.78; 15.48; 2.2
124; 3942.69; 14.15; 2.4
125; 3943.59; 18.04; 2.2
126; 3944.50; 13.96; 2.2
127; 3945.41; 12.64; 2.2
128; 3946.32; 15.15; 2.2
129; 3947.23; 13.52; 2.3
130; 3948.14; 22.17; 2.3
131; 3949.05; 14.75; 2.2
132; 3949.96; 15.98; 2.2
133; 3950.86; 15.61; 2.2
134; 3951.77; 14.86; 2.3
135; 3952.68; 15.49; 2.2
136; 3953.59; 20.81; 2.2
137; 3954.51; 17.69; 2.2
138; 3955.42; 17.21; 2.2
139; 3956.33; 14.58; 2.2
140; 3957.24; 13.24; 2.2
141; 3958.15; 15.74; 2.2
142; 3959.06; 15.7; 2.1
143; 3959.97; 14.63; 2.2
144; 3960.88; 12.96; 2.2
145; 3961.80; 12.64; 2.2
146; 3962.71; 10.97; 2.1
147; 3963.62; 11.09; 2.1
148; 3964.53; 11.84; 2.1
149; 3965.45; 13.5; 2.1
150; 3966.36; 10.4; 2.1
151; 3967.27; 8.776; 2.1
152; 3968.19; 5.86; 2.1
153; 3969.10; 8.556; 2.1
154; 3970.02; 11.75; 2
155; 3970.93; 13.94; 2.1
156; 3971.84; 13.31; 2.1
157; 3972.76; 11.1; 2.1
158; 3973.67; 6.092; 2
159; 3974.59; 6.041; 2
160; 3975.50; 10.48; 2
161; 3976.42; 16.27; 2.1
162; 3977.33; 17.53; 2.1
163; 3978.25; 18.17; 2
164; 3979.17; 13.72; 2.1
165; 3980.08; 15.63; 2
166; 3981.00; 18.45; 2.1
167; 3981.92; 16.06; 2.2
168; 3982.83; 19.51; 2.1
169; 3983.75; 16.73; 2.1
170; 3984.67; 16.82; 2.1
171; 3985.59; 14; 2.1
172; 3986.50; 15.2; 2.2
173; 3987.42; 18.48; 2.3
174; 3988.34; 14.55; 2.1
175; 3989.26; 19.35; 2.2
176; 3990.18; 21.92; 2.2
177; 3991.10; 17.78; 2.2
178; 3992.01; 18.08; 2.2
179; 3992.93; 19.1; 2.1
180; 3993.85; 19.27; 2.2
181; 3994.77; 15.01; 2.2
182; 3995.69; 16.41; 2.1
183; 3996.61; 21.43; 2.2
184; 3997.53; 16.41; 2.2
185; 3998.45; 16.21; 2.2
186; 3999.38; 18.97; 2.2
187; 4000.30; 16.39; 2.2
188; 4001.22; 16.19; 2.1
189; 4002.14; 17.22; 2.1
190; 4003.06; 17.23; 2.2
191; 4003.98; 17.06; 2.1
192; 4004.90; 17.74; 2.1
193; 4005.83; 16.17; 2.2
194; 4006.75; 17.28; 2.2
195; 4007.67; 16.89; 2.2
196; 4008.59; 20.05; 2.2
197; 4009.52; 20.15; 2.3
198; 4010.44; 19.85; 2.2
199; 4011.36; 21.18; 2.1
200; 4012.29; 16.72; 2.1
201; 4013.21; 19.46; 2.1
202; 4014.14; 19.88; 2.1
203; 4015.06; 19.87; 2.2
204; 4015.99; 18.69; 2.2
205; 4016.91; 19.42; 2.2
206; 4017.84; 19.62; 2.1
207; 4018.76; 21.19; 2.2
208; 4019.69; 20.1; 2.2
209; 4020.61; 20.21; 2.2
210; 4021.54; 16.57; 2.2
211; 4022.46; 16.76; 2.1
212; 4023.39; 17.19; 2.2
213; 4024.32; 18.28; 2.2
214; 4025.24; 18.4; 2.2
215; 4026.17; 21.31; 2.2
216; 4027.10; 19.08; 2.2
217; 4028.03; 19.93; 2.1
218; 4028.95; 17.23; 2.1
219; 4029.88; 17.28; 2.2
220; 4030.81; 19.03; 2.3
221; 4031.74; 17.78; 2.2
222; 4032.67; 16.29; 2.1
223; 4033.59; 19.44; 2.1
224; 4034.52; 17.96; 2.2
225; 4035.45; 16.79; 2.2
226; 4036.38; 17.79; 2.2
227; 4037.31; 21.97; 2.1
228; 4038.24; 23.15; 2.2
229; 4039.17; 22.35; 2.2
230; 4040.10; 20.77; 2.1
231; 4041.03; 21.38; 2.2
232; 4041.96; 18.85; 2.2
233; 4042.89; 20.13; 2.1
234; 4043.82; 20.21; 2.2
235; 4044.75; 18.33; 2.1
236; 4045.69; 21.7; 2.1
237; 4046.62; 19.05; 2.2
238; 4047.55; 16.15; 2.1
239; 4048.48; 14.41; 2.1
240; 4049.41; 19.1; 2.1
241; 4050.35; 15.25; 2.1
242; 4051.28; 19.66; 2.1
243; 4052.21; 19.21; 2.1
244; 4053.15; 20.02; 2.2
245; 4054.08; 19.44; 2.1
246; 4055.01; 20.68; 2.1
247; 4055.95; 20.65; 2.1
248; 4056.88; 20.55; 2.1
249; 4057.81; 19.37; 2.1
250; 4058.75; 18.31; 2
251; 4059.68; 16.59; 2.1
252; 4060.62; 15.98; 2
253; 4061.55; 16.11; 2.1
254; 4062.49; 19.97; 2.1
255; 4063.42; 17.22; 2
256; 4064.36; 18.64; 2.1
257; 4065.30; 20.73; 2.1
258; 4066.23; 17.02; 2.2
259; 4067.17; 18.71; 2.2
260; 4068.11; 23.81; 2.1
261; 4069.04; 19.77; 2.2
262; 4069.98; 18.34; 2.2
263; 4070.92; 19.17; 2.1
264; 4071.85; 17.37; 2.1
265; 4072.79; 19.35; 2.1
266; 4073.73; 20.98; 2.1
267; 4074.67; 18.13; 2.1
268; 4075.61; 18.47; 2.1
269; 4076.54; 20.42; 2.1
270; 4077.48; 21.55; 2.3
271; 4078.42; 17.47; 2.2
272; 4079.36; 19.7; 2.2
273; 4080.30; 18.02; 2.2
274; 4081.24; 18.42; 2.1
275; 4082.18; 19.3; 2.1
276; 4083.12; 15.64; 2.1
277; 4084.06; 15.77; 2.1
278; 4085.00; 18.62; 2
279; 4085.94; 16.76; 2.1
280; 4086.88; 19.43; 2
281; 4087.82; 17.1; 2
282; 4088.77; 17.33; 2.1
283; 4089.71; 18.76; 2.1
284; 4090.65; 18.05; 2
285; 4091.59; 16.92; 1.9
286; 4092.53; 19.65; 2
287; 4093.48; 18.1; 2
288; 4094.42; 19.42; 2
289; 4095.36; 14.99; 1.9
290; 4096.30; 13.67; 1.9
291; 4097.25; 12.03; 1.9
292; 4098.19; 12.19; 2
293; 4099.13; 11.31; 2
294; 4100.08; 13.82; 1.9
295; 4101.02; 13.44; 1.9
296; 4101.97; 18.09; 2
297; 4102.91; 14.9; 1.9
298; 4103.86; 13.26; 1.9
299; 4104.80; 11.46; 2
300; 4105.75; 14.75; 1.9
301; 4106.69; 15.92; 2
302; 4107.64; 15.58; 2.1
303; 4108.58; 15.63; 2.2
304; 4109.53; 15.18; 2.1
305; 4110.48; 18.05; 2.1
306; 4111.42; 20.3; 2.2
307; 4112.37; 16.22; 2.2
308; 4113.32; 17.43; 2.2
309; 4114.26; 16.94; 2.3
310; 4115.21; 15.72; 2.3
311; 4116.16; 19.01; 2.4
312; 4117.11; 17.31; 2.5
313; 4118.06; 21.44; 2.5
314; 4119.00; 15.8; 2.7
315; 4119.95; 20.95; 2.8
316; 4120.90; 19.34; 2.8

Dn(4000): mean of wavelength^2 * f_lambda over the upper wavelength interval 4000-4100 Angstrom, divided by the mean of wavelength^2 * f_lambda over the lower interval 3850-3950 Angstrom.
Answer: 1.35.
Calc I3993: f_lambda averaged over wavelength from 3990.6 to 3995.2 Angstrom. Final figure 17.9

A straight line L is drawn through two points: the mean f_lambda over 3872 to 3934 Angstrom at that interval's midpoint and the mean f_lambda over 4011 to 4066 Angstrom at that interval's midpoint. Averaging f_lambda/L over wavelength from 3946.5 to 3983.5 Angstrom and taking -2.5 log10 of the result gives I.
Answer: 0.18 mag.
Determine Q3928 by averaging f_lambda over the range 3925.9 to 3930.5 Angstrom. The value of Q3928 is 14.1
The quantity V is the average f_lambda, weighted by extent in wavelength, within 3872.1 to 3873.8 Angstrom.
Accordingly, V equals 17.7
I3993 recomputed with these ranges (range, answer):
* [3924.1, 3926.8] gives 15.6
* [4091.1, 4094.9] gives 18.5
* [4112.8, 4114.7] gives 17.2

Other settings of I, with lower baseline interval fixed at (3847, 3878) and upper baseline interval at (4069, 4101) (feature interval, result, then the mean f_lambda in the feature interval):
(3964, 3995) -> 0.16 mag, 14.5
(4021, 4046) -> -0.12 mag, 19.1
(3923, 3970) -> 0.23 mag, 13.5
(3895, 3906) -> 0.09 mag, 15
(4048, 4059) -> -0.10 mag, 18.9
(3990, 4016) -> -0.08 mag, 18.2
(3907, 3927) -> 0.00 mag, 16.5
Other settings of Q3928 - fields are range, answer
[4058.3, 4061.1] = 17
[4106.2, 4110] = 15.6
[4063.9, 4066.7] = 18.8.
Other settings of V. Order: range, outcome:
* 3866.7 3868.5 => 16.9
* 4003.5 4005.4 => 17.3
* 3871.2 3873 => 17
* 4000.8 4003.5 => 16.9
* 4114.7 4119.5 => 17.9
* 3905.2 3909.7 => 14.2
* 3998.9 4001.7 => 17.1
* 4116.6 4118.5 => 19.3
